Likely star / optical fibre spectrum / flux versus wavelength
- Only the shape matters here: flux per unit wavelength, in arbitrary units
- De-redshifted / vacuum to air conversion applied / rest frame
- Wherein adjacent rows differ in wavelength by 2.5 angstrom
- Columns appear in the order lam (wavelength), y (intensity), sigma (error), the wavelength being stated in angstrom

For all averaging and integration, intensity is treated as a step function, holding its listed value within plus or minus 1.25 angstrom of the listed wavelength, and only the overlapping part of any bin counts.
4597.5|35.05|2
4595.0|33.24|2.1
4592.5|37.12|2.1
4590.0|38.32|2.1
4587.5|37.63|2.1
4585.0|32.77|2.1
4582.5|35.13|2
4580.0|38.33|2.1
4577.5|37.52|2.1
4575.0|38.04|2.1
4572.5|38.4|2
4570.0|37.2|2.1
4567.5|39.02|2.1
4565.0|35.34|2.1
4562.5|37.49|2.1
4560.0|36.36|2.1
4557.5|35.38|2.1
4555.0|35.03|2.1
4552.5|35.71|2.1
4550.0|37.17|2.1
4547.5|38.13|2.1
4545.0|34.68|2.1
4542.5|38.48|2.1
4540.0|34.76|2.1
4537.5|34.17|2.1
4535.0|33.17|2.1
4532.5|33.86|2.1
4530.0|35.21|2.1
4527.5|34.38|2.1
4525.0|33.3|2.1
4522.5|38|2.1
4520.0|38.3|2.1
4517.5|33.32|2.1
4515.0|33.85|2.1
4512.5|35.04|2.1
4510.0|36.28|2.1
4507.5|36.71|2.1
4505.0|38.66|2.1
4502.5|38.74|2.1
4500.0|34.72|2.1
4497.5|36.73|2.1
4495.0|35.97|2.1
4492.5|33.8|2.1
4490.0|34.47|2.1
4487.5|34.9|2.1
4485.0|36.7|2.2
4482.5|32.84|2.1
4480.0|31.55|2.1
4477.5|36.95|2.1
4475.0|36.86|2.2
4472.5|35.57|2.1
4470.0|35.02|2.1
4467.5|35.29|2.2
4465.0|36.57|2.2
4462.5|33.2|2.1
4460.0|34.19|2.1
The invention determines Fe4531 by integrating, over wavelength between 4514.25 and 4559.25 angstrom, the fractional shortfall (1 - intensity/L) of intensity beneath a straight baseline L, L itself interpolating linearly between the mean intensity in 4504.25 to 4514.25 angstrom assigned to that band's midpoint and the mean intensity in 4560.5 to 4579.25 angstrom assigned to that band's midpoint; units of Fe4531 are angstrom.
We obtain 1.86 angstrom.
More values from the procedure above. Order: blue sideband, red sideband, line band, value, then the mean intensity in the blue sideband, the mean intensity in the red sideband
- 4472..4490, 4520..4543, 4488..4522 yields -0.85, 35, 35.1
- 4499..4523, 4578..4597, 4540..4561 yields -0.04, 36.3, 36.1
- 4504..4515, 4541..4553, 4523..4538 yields 0.99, 36.3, 36.9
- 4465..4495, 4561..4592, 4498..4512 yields -0.53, 35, 37.1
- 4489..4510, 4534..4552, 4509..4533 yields 0.57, 36.2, 35.8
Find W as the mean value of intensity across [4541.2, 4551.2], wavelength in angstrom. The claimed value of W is 37.1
